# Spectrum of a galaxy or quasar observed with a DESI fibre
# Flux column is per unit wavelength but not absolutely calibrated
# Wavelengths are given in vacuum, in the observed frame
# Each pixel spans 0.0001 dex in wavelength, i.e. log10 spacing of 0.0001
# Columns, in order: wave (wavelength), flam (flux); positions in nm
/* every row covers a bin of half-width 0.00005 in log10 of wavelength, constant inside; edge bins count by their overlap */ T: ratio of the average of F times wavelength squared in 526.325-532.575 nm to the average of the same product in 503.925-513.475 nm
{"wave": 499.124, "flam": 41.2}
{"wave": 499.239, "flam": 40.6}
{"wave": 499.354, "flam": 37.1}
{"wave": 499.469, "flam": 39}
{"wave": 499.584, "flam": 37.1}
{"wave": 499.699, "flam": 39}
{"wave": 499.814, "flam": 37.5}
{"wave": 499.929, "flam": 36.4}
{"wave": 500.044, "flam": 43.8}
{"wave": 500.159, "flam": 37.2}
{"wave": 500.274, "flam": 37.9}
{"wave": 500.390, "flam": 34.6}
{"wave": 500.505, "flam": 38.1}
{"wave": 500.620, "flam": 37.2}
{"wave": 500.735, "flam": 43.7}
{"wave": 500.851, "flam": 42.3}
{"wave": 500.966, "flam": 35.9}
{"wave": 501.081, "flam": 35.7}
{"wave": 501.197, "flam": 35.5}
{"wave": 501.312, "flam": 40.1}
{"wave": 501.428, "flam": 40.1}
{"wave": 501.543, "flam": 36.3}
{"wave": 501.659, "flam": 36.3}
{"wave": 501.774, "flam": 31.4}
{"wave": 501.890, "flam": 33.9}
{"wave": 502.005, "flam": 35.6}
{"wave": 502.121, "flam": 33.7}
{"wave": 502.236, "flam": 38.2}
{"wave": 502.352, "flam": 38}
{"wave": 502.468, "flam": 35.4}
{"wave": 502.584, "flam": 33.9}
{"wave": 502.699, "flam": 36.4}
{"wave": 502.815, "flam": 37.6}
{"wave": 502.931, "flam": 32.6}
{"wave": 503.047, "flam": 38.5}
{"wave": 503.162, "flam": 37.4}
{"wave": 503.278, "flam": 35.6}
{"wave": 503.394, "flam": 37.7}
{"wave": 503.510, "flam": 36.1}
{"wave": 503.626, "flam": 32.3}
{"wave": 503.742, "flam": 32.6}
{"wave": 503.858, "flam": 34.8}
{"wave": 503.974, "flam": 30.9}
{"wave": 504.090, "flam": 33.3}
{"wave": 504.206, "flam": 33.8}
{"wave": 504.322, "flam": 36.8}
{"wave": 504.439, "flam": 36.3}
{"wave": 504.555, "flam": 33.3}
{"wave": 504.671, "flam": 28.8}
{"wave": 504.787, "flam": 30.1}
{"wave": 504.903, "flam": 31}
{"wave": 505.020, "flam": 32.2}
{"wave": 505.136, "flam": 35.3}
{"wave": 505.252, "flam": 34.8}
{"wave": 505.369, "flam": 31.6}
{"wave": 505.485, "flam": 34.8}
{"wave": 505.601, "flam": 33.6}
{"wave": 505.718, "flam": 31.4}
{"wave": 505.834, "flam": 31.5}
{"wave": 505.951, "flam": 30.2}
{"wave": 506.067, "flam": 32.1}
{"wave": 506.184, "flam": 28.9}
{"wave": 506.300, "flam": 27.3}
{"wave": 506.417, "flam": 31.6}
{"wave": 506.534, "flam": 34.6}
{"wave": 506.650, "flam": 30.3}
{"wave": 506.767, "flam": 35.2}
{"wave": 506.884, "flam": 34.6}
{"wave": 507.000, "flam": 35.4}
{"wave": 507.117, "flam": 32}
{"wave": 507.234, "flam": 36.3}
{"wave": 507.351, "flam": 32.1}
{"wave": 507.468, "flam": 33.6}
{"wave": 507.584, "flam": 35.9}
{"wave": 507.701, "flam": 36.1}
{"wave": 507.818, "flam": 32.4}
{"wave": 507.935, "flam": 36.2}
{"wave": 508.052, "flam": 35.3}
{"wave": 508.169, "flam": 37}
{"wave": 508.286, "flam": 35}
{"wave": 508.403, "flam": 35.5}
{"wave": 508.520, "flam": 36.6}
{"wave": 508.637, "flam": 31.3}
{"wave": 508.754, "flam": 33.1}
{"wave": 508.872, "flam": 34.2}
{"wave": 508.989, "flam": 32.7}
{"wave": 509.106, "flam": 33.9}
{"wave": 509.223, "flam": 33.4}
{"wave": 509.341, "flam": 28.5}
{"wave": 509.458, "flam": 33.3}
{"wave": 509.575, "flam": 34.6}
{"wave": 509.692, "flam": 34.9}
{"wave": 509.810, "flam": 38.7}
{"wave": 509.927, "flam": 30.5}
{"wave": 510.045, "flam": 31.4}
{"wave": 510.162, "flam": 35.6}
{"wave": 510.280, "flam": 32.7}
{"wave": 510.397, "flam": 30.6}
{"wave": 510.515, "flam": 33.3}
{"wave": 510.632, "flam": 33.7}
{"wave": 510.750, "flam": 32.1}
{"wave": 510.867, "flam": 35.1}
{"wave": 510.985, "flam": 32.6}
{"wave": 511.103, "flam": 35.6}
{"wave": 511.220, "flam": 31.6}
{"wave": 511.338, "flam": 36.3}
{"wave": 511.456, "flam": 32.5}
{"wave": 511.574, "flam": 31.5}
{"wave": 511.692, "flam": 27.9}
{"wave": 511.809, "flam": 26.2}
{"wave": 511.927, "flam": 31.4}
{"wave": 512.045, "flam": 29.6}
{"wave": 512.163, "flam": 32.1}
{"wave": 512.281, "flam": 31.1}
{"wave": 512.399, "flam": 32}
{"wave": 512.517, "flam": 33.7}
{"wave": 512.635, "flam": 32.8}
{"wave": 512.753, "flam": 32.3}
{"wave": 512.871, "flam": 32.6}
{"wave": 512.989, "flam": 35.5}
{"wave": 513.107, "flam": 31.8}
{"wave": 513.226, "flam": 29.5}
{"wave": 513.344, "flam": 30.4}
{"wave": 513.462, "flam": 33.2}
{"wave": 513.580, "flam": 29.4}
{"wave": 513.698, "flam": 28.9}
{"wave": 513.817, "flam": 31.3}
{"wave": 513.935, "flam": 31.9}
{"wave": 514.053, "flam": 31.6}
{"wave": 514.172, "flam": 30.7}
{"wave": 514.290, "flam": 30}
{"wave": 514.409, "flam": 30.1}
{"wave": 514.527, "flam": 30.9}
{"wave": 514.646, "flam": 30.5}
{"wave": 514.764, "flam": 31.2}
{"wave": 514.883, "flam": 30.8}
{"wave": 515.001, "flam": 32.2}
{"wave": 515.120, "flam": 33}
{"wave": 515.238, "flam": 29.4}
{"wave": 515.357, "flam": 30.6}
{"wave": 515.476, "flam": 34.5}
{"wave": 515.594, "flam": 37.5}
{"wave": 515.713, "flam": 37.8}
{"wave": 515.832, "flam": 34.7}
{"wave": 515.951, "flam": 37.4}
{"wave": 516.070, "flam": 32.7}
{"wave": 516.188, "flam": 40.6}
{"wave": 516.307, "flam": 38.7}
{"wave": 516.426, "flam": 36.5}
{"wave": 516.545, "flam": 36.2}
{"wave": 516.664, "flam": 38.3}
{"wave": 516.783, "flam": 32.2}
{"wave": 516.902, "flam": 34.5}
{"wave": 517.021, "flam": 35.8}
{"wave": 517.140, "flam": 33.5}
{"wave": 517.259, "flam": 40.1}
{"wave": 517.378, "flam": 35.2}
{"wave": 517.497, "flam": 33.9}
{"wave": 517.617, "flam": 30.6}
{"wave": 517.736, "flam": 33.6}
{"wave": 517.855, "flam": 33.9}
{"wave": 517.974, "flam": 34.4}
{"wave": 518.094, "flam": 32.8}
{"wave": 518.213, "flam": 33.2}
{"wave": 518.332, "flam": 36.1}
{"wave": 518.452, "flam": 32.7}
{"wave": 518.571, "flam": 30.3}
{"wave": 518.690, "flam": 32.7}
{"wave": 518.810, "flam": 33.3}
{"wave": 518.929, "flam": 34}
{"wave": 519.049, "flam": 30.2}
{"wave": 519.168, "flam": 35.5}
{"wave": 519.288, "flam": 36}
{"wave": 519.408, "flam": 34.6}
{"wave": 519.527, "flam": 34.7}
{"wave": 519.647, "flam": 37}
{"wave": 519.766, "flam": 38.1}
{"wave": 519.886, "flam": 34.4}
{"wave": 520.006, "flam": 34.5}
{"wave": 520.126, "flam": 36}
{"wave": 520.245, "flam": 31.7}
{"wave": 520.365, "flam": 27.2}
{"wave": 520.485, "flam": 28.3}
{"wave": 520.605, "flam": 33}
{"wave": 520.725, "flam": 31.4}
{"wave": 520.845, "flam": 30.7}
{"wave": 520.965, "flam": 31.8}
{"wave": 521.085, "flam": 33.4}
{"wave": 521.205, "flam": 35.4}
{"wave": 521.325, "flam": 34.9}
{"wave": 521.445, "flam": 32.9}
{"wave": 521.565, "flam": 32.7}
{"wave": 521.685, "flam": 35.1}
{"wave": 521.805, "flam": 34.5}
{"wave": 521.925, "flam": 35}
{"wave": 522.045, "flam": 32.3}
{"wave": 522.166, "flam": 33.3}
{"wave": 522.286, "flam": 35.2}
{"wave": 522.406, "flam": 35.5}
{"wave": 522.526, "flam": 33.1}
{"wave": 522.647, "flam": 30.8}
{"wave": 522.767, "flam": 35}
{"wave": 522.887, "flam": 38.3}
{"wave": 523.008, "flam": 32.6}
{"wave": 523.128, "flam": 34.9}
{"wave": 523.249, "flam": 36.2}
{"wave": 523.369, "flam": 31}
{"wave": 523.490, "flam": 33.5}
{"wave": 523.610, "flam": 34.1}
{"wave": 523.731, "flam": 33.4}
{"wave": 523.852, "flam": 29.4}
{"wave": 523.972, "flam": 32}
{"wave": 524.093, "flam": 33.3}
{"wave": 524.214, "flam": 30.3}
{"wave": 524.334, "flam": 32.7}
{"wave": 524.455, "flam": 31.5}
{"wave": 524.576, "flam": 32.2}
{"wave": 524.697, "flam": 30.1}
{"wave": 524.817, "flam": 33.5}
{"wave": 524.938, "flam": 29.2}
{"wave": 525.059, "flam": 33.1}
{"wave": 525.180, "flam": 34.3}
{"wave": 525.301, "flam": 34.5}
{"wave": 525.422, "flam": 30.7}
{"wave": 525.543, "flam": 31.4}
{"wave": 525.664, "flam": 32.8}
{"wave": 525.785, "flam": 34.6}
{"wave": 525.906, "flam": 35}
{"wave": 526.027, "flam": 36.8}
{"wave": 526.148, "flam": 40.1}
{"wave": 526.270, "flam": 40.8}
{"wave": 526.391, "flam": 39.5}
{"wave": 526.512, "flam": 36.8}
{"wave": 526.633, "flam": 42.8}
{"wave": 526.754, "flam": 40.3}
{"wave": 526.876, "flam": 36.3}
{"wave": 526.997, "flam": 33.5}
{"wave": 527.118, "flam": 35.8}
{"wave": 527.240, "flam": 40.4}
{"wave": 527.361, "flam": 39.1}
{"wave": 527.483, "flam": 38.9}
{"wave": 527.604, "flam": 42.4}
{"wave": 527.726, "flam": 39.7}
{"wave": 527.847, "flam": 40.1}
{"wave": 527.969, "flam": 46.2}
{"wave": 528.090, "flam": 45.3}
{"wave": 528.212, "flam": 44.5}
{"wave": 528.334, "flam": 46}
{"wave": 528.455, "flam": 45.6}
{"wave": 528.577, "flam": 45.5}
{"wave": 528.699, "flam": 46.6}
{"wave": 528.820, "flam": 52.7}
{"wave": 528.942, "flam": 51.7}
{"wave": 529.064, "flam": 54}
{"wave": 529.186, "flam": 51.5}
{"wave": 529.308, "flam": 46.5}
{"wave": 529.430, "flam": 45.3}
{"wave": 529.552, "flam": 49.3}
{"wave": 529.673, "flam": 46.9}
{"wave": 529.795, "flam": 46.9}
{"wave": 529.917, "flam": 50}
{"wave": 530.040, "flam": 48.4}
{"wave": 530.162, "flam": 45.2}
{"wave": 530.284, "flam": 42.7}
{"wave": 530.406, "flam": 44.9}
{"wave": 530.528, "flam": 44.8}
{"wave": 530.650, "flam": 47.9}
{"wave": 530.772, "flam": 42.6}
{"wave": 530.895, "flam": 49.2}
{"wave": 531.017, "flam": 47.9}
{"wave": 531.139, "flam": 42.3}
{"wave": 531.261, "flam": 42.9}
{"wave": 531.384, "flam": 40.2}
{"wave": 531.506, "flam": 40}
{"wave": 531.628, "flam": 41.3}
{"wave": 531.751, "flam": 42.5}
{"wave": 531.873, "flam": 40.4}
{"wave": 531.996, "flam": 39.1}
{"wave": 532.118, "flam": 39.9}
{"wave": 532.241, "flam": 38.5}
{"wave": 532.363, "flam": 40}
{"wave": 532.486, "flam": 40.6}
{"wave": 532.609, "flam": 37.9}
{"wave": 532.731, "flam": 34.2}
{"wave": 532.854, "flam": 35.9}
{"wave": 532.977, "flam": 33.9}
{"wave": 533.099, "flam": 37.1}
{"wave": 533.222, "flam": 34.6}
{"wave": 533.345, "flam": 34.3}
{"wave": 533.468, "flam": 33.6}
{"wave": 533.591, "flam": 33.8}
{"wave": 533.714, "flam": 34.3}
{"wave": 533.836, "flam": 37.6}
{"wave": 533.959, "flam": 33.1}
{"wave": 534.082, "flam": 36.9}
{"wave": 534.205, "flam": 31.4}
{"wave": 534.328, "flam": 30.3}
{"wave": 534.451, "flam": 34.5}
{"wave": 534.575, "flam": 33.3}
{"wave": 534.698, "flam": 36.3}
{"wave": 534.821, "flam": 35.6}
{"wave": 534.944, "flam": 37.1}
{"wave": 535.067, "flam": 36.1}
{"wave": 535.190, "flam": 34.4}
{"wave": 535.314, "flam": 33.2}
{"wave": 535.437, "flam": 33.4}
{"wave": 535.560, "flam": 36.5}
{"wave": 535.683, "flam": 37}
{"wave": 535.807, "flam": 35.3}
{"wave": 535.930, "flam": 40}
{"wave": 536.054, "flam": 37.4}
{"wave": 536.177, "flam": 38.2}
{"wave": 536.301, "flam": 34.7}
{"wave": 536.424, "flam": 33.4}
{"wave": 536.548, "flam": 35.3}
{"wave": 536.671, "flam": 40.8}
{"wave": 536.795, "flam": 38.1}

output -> 1.4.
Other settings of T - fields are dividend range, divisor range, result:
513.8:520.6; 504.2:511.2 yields 1.05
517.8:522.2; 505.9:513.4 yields 1.06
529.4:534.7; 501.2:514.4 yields 1.32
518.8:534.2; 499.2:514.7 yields 1.20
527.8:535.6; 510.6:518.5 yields 1.32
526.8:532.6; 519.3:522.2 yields 1.35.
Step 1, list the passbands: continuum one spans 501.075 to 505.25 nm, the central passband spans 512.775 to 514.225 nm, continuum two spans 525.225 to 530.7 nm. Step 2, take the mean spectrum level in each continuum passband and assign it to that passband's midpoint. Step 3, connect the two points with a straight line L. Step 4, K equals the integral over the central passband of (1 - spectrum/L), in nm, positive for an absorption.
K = 0.25 nm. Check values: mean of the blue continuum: 34.9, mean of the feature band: 31.4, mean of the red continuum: 42.4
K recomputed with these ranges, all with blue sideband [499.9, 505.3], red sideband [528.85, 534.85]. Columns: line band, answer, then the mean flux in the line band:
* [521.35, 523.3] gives 0.25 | 34.2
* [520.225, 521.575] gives 0.24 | 31.9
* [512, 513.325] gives 0.19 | 32.1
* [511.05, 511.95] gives 0.14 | 31.6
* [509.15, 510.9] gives 0.18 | 33.2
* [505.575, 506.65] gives 0.15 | 31.1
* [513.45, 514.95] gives 0.28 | 30.7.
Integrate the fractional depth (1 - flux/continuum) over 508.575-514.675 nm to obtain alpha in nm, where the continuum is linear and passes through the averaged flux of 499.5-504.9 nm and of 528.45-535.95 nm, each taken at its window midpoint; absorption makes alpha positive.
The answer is 0.86 nm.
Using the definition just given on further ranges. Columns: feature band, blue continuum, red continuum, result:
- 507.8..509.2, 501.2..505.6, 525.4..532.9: 0.07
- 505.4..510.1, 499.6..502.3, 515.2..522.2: 0.36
